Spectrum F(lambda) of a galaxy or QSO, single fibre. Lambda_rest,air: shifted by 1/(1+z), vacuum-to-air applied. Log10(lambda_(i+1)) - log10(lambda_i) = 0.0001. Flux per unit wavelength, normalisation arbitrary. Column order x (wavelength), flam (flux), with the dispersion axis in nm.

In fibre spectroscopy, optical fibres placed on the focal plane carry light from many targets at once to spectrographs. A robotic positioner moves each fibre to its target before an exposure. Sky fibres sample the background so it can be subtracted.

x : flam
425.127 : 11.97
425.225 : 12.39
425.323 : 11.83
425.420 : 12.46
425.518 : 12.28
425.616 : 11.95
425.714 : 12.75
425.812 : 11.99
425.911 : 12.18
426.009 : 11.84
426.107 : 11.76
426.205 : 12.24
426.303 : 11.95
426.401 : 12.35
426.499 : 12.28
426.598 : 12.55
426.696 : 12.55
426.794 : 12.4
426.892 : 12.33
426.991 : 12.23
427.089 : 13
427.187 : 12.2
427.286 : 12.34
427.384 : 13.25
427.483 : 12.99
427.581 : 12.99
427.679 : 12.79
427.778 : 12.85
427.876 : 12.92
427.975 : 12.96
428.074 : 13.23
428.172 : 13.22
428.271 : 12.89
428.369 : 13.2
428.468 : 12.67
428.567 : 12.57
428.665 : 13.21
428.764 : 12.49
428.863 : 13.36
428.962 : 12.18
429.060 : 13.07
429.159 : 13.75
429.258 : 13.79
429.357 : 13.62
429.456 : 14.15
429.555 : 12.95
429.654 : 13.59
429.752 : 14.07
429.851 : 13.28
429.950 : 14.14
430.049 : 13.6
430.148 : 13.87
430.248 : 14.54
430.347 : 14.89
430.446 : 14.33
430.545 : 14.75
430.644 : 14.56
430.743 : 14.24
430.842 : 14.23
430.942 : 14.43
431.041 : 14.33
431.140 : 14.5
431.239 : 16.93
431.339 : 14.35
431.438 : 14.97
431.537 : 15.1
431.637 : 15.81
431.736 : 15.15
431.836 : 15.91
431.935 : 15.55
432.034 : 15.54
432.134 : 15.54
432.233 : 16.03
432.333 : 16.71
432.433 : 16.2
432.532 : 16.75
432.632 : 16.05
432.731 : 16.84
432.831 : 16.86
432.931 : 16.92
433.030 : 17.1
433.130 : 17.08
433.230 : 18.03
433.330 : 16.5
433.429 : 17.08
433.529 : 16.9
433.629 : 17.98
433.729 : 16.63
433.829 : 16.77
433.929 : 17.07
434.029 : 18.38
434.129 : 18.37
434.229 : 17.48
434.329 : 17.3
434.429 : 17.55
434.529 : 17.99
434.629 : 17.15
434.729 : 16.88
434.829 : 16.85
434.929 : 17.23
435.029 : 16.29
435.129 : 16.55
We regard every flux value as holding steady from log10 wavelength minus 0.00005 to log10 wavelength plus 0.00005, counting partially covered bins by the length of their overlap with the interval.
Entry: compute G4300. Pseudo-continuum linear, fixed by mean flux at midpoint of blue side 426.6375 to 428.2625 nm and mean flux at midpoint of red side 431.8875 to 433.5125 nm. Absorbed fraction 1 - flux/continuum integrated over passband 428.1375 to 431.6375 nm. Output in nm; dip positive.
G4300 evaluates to 0.15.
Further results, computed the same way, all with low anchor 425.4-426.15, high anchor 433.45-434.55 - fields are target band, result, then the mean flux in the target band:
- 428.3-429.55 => 0.09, 13.2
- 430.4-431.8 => 0.07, 14.8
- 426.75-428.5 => 0.07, 12.8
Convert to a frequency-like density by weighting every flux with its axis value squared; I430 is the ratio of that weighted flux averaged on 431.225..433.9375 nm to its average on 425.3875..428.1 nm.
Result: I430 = 1.3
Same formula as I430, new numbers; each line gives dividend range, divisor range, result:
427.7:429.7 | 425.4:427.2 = 1.08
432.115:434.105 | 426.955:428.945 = 1.35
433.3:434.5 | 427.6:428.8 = 1.38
